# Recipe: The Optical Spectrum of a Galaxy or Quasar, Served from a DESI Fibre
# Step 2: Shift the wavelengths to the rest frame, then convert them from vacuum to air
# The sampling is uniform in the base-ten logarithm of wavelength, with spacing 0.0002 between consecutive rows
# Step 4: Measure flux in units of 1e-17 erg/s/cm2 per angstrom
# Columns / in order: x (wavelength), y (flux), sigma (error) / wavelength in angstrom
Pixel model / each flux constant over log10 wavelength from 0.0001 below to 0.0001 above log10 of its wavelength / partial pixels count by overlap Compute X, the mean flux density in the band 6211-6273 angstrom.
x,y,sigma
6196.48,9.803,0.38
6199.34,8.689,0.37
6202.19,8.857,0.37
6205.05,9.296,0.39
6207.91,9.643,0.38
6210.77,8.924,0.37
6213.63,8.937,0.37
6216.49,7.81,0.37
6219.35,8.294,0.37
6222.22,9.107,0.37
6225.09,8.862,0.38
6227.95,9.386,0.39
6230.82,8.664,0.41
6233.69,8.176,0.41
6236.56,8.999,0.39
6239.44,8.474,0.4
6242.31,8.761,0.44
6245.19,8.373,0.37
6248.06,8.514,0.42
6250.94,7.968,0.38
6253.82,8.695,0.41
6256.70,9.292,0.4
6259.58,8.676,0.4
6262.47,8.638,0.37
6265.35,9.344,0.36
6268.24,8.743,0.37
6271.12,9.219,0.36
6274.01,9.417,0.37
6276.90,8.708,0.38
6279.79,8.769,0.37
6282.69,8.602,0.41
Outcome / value 8.72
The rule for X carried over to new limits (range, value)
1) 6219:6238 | 8.81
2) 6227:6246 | 8.68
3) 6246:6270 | 8.73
